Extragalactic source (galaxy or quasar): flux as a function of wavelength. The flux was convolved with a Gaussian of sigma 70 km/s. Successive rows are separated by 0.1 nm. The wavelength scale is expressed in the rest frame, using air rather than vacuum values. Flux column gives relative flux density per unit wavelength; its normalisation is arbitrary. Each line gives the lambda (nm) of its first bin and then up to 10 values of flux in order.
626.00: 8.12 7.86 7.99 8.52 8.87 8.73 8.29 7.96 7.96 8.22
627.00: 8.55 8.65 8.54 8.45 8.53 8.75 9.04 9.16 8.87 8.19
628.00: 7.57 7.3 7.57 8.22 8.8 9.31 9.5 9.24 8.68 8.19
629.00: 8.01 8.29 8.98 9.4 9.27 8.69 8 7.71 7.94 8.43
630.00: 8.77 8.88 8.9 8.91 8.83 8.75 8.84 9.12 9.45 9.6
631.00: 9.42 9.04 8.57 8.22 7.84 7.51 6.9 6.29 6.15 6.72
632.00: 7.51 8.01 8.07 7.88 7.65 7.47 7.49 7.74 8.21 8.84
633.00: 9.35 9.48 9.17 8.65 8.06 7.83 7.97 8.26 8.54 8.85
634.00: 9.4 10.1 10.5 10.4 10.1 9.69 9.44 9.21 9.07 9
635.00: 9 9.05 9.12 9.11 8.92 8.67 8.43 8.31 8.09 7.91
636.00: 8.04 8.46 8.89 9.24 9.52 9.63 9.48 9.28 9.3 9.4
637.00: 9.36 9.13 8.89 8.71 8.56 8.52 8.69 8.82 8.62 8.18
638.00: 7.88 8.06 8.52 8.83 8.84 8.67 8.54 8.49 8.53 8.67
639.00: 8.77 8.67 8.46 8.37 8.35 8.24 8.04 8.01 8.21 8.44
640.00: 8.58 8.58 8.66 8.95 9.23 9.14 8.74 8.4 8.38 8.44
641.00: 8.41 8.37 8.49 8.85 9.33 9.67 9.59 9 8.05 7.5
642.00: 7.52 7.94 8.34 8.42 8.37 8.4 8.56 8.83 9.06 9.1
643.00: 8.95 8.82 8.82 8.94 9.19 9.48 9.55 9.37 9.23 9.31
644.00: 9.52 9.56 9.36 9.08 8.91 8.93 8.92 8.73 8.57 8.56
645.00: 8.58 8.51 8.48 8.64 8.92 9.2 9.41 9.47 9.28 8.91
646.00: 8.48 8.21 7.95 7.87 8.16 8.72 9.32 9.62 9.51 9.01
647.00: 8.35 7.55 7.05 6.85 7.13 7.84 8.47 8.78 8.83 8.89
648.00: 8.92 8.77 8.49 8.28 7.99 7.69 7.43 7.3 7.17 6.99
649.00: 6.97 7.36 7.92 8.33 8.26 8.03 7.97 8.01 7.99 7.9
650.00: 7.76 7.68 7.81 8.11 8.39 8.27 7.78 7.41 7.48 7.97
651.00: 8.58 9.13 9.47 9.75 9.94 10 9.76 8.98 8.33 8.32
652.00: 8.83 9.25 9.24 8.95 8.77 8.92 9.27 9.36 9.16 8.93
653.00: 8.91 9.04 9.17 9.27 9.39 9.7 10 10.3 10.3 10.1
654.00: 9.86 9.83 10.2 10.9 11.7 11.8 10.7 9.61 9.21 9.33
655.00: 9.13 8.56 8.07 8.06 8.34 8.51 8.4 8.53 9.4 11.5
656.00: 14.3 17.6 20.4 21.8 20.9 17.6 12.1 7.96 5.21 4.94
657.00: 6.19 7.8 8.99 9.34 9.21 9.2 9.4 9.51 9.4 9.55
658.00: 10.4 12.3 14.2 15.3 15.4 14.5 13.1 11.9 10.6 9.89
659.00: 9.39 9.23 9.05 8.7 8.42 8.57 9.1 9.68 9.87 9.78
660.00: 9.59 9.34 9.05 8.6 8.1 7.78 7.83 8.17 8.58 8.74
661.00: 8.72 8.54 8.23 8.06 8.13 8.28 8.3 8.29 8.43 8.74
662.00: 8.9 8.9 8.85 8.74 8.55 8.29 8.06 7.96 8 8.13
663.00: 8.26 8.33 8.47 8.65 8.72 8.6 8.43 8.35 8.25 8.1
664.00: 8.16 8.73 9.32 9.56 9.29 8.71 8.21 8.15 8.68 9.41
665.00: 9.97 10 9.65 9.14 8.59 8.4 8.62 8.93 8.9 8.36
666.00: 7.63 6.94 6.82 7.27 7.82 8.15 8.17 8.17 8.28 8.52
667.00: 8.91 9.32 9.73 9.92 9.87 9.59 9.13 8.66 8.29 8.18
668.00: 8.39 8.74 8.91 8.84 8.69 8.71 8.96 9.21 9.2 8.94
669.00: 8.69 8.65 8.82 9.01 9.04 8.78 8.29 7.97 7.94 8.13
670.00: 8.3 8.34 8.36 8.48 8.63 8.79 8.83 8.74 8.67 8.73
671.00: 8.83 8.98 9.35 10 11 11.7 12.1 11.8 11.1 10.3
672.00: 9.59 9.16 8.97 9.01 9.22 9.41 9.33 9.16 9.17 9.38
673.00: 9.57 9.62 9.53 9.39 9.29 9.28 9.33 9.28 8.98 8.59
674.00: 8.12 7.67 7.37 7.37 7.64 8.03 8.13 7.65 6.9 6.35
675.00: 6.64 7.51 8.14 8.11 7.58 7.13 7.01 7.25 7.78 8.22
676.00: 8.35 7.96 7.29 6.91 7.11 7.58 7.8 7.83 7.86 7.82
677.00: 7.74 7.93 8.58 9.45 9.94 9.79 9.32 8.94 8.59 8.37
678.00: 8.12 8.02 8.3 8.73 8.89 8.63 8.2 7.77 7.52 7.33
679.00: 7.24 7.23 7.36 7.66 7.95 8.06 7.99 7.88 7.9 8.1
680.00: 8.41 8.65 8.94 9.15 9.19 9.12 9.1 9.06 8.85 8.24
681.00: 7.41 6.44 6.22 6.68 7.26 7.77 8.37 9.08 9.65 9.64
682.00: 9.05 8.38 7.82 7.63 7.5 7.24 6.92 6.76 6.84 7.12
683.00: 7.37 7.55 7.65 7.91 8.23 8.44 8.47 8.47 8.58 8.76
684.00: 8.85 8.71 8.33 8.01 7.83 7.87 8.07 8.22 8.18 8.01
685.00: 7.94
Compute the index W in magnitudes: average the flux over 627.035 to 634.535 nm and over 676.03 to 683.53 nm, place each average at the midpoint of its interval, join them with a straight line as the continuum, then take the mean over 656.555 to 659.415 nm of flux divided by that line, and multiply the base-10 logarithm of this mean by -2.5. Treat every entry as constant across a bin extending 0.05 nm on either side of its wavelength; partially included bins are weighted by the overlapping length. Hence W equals -0.21 mag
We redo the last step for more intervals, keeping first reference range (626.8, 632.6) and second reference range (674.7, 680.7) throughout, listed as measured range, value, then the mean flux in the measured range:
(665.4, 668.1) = -0.05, 8.5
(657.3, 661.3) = -0.21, 9.89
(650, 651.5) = -0.03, 8.44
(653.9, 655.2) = -0.21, 9.99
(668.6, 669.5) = -0.10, 8.94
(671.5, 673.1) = -0.22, 9.87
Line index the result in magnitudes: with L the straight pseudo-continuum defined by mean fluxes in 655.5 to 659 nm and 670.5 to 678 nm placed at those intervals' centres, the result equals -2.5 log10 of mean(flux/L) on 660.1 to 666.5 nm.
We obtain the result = 0.24 mag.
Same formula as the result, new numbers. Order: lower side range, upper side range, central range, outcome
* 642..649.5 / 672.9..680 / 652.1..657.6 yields -0.21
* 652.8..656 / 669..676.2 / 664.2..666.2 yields 0.04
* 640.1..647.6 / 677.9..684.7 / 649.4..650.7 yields 0.08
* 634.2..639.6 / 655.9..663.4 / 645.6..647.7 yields 0.11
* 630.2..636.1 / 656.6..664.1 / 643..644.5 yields -0.05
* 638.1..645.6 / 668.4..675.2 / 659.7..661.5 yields 0.02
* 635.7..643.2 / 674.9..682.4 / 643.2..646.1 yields -0.06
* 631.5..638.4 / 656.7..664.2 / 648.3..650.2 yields 0.15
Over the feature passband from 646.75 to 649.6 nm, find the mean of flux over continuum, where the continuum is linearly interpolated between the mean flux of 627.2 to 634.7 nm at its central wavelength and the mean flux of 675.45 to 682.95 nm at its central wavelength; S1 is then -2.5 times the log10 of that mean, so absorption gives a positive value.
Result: 0.05 mag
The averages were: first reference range 8.54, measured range 8.01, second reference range 8.05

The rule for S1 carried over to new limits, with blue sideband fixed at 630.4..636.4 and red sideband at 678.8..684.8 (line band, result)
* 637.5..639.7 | 0.006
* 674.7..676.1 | 0.087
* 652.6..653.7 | -0.120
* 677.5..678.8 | -0.055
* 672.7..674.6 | -0.080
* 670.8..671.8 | -0.247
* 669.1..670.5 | -0.041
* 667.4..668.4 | -0.078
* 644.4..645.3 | -0.028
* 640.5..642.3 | -0.007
